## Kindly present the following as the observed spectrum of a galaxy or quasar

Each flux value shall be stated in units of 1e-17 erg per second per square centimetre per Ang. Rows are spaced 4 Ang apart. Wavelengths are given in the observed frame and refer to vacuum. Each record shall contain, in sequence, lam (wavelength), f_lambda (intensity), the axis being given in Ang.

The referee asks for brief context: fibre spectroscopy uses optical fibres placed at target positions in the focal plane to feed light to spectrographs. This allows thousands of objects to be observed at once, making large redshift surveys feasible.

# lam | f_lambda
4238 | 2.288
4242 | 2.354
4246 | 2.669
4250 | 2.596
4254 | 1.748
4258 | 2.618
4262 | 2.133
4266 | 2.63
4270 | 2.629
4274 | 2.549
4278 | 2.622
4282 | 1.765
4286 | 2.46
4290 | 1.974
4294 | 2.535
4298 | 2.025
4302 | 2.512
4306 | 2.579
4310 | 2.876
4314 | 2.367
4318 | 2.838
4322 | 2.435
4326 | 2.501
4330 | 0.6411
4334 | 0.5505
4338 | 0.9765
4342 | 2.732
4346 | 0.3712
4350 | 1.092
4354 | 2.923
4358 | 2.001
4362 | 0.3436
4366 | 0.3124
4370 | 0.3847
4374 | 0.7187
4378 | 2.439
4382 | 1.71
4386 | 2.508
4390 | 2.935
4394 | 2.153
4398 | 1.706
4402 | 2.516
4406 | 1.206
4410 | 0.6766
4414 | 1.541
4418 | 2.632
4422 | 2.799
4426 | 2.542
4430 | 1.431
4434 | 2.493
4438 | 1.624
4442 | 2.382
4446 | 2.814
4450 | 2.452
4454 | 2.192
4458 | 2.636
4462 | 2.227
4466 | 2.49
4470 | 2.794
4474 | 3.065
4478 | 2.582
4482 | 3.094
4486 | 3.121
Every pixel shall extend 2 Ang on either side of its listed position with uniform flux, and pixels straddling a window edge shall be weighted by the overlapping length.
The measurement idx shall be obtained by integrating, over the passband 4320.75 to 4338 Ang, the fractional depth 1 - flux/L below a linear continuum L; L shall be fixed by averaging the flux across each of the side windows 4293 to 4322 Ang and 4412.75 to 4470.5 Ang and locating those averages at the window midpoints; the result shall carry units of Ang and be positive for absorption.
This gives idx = 7.4 Ang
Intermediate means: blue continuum 2.53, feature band 1.43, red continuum 2.34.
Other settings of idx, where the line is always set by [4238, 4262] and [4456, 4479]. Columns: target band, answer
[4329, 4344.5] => 7.8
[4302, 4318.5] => -1.3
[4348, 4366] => 7.6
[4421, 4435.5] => 1.7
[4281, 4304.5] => 1.8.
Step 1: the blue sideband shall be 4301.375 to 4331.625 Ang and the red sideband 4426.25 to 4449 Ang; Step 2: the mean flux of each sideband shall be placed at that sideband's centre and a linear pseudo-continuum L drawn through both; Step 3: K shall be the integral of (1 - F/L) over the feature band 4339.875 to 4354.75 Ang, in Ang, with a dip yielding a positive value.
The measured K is 4.1 Ang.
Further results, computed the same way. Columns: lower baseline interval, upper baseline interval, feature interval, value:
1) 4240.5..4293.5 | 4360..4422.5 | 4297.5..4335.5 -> -1.22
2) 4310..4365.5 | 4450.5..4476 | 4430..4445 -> 1.71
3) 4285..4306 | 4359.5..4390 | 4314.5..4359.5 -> 1.19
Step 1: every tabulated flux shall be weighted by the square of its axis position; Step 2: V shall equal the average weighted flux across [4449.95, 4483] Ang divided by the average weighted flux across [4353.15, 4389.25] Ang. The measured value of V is 1.8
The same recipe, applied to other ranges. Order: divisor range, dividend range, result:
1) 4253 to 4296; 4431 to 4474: 1.12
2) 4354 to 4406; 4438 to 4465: 1.47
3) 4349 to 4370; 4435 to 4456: 1.91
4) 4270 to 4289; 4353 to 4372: 0.48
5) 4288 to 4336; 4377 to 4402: 1.09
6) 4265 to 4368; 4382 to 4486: 1.24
